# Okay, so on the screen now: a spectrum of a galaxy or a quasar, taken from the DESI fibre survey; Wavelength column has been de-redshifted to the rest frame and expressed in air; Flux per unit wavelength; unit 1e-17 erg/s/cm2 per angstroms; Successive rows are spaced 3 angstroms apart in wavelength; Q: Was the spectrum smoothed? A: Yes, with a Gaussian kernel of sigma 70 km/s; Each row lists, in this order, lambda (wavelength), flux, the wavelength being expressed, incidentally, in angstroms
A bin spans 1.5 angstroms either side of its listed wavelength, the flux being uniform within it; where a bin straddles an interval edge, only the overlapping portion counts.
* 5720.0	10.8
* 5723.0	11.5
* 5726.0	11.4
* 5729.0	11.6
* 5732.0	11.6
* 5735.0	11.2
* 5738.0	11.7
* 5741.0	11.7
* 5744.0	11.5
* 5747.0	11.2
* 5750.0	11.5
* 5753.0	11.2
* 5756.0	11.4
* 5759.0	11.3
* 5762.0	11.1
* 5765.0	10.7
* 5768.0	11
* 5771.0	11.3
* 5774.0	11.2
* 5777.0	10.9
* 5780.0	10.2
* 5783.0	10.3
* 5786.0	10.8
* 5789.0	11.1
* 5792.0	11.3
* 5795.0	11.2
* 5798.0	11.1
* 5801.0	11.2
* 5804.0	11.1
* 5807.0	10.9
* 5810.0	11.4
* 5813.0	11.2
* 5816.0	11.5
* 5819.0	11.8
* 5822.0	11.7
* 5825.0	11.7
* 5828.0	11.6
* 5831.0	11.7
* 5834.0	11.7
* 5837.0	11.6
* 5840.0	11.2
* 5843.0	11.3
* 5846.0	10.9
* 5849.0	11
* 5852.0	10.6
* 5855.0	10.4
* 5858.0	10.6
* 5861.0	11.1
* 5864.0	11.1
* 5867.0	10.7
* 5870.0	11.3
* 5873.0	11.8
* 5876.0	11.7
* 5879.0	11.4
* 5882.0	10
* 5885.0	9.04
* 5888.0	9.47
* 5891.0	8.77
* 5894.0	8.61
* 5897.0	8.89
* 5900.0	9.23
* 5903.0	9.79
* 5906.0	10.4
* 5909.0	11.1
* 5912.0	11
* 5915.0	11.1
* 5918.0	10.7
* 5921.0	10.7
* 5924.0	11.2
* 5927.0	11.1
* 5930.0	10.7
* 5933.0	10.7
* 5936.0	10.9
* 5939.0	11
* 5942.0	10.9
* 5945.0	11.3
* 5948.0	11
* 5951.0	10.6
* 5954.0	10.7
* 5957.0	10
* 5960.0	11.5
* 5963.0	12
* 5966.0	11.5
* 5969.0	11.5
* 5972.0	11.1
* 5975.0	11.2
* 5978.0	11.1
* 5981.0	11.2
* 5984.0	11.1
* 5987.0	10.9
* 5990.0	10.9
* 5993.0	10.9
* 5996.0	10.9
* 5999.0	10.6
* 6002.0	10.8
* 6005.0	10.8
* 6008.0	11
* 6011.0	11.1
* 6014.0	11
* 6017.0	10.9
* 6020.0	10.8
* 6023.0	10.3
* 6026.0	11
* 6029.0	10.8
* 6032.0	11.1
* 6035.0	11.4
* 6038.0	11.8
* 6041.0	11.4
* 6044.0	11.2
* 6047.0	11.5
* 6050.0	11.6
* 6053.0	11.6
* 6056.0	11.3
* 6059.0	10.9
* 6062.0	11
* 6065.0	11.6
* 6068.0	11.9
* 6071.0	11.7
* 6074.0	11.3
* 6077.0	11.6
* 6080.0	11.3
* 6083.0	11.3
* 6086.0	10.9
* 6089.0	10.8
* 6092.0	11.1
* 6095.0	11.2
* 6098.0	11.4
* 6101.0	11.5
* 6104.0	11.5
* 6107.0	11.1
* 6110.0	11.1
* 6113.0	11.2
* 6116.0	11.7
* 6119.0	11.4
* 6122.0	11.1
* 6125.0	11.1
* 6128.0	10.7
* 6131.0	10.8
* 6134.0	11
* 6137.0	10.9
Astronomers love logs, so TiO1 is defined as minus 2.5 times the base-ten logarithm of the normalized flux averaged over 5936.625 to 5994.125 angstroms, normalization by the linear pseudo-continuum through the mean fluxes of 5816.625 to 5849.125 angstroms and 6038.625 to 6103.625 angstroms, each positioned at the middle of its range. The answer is 0.03 mag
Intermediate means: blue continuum 11.5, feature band 11.1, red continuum 11.3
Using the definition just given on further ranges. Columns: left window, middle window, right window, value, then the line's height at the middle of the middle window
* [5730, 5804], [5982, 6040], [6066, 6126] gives 0.03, 11.3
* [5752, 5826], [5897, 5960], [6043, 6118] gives 0.05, 11.2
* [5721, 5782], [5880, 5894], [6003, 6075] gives 0.20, 11.2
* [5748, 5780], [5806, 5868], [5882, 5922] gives -0.08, 10.5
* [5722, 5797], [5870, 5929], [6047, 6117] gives 0.09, 11.3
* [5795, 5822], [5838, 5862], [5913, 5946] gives 0.03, 11.2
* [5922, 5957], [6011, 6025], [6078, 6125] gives 0.03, 11.1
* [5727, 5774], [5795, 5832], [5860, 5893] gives -0.04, 10.9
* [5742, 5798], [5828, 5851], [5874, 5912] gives -0.09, 10.4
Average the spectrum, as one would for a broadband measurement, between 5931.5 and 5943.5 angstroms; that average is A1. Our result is 10.9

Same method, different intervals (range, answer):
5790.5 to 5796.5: 11.2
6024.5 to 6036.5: 11.1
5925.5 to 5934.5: 10.8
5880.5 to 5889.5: 9.5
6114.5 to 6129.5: 11.2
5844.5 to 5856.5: 10.7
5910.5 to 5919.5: 10.9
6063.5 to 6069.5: 11.8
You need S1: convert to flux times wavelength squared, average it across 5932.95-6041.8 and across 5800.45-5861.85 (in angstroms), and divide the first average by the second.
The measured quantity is 1.0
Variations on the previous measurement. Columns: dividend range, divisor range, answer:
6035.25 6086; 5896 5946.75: 1.12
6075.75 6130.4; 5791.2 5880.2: 1.09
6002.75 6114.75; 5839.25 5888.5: 1.11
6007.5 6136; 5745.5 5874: 1.10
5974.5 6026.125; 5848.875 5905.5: 1.11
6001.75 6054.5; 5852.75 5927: 1.12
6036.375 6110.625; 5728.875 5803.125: 1.13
